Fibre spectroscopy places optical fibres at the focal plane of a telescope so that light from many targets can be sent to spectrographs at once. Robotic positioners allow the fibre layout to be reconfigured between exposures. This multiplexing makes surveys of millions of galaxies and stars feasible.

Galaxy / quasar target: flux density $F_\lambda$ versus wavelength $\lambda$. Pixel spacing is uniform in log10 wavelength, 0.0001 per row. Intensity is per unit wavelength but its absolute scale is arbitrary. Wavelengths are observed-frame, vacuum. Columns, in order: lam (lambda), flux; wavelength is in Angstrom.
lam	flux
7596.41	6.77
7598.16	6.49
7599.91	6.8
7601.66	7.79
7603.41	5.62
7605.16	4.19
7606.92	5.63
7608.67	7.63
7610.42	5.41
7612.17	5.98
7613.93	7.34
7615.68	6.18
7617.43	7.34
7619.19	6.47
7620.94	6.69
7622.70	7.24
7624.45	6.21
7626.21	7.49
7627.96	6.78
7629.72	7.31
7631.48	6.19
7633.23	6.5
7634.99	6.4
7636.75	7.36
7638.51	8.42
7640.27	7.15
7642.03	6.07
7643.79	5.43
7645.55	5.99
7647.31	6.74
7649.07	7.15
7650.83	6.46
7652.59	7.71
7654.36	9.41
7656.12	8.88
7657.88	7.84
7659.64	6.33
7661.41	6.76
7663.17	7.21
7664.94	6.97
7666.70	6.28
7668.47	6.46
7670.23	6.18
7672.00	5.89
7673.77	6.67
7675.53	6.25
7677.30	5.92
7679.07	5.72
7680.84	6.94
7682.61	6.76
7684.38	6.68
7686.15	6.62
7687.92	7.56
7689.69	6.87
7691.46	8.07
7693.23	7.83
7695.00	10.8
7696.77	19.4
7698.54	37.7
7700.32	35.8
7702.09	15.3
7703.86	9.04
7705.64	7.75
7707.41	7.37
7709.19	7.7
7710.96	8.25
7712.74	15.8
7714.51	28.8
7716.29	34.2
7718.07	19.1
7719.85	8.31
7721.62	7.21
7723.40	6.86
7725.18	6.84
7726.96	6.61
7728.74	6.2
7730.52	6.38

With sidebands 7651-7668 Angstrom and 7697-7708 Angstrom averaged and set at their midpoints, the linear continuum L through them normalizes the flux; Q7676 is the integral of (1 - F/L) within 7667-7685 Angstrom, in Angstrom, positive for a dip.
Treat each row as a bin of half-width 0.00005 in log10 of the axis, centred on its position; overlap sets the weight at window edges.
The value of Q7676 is 8.31 Angstrom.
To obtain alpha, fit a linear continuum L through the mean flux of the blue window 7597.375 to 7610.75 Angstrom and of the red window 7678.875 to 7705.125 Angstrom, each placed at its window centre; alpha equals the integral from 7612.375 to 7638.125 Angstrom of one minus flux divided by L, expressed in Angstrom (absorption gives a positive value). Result 3.2 Angstrom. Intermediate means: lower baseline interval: 6.22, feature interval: 6.83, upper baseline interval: 12.9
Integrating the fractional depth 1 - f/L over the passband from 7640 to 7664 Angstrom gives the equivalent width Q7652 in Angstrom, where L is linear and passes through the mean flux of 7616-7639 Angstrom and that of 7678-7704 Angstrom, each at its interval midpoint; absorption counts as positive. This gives 5.5 Angstrom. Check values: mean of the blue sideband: 6.91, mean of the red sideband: 12.8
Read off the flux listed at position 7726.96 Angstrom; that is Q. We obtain 6.61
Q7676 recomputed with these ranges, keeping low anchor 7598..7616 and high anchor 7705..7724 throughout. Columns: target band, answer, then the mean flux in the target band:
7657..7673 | 5.7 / 6.66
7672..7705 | 2.4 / 11.5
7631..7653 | 5.1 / 6.73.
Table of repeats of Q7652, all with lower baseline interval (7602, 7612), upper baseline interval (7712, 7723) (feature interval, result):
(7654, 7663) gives 3.05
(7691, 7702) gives -2.64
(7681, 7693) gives 6.28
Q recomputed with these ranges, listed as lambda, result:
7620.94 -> 6.69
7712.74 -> 15.8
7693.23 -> 7.83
